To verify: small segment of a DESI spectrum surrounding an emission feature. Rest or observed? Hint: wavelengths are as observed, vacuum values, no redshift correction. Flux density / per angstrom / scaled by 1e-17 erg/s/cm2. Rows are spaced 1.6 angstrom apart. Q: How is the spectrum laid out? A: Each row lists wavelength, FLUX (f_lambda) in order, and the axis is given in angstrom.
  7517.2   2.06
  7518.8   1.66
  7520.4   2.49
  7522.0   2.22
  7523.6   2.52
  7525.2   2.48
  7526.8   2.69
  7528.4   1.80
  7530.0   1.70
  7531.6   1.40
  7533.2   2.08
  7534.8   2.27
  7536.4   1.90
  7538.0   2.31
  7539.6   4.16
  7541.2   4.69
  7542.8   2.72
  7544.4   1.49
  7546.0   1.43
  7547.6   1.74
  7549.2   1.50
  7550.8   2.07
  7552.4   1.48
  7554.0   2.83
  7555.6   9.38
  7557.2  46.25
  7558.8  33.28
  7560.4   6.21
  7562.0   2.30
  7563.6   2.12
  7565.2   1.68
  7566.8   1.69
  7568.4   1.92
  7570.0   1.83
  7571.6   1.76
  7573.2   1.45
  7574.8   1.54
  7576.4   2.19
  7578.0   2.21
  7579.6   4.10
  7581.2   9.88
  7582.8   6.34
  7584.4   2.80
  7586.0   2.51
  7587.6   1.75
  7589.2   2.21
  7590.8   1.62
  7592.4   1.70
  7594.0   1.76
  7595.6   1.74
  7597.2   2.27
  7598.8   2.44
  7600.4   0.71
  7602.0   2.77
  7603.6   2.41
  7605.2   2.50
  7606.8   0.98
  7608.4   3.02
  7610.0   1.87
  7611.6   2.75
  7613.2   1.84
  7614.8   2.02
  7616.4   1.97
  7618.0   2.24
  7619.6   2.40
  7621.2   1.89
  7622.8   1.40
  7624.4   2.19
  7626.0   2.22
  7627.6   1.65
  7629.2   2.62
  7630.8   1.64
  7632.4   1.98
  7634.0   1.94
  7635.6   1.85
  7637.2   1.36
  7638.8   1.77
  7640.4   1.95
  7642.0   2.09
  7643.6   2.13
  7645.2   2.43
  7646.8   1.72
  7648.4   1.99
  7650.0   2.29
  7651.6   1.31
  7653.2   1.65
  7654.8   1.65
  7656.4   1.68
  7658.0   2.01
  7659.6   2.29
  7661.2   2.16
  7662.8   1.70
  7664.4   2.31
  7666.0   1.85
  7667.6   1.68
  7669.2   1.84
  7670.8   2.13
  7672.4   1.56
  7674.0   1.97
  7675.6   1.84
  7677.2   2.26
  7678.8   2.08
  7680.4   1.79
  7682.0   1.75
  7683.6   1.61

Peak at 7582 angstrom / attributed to [N II] 6583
